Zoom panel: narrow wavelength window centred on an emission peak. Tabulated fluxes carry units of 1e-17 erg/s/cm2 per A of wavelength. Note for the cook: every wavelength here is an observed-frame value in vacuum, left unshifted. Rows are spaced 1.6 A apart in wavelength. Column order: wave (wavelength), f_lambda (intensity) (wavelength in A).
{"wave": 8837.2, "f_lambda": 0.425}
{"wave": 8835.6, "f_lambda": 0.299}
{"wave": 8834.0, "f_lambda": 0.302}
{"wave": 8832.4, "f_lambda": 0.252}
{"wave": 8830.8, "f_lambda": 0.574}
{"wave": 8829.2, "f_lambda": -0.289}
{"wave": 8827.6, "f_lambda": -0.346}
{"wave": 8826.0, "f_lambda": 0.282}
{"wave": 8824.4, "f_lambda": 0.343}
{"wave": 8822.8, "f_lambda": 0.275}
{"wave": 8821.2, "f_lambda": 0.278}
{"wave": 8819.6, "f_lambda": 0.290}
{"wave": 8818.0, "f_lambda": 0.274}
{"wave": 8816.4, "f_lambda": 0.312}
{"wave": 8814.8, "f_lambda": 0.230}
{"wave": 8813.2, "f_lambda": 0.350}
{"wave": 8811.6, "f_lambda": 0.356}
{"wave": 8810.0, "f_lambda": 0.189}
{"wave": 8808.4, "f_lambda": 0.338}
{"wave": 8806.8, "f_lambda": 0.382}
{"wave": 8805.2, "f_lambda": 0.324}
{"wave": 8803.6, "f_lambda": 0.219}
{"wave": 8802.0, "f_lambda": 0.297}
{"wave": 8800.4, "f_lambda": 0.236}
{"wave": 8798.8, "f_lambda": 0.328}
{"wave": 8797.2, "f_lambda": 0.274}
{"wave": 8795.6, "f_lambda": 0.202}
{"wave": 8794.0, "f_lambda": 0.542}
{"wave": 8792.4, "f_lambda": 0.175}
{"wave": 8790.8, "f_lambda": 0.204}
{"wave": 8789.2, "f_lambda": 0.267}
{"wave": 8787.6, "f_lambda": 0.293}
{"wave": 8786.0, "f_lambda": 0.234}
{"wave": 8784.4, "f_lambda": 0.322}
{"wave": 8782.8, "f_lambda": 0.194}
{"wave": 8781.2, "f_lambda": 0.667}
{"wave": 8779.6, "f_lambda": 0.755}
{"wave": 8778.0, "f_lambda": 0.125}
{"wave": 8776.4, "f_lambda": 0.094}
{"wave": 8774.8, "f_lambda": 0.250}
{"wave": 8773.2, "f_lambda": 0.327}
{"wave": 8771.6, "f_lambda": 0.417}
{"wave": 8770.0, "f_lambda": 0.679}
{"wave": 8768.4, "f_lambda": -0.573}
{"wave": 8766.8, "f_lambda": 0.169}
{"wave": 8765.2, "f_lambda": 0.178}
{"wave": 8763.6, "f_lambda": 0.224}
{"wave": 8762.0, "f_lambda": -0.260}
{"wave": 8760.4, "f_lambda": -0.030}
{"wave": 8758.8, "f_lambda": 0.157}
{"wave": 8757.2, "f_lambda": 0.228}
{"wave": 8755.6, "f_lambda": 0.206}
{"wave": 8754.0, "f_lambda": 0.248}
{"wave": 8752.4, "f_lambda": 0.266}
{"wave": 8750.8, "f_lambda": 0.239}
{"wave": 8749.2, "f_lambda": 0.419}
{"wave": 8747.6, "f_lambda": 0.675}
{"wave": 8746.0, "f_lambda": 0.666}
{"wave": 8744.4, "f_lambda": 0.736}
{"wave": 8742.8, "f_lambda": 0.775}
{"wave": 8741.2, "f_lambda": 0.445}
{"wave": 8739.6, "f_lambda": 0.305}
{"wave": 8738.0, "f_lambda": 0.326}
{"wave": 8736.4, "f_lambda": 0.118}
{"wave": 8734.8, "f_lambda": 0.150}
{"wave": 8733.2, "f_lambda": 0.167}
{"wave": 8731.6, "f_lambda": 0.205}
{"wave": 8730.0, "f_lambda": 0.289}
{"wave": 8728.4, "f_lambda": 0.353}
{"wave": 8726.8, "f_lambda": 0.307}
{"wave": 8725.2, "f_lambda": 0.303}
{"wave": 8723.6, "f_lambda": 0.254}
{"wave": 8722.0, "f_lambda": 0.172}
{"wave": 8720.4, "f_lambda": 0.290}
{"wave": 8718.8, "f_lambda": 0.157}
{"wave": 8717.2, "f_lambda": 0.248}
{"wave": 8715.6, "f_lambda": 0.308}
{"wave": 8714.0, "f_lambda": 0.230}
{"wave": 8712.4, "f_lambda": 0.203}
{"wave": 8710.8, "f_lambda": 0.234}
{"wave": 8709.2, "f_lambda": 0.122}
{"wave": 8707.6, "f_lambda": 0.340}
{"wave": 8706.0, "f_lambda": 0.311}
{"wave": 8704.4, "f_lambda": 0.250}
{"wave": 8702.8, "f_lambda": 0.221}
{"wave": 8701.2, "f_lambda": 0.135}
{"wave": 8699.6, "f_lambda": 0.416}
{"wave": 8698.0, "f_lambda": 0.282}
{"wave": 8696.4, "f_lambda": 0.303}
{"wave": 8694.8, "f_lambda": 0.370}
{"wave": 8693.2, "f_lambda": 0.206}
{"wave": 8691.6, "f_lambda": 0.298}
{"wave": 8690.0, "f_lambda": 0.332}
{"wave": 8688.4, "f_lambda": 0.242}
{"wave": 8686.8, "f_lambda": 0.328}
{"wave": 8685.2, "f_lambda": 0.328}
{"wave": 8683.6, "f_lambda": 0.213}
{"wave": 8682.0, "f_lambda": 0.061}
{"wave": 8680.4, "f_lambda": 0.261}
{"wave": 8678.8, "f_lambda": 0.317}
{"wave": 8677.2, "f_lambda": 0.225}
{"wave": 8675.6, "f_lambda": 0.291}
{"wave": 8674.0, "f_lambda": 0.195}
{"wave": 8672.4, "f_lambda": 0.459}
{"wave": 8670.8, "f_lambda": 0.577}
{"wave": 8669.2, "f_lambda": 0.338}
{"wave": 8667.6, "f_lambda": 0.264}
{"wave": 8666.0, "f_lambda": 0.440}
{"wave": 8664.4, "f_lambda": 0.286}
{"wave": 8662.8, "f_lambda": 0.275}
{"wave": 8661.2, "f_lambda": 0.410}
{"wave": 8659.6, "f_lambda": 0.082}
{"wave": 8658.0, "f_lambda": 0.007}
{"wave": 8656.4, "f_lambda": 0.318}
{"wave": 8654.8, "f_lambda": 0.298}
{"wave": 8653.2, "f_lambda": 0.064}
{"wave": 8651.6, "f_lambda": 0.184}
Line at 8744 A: H-beta 4861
